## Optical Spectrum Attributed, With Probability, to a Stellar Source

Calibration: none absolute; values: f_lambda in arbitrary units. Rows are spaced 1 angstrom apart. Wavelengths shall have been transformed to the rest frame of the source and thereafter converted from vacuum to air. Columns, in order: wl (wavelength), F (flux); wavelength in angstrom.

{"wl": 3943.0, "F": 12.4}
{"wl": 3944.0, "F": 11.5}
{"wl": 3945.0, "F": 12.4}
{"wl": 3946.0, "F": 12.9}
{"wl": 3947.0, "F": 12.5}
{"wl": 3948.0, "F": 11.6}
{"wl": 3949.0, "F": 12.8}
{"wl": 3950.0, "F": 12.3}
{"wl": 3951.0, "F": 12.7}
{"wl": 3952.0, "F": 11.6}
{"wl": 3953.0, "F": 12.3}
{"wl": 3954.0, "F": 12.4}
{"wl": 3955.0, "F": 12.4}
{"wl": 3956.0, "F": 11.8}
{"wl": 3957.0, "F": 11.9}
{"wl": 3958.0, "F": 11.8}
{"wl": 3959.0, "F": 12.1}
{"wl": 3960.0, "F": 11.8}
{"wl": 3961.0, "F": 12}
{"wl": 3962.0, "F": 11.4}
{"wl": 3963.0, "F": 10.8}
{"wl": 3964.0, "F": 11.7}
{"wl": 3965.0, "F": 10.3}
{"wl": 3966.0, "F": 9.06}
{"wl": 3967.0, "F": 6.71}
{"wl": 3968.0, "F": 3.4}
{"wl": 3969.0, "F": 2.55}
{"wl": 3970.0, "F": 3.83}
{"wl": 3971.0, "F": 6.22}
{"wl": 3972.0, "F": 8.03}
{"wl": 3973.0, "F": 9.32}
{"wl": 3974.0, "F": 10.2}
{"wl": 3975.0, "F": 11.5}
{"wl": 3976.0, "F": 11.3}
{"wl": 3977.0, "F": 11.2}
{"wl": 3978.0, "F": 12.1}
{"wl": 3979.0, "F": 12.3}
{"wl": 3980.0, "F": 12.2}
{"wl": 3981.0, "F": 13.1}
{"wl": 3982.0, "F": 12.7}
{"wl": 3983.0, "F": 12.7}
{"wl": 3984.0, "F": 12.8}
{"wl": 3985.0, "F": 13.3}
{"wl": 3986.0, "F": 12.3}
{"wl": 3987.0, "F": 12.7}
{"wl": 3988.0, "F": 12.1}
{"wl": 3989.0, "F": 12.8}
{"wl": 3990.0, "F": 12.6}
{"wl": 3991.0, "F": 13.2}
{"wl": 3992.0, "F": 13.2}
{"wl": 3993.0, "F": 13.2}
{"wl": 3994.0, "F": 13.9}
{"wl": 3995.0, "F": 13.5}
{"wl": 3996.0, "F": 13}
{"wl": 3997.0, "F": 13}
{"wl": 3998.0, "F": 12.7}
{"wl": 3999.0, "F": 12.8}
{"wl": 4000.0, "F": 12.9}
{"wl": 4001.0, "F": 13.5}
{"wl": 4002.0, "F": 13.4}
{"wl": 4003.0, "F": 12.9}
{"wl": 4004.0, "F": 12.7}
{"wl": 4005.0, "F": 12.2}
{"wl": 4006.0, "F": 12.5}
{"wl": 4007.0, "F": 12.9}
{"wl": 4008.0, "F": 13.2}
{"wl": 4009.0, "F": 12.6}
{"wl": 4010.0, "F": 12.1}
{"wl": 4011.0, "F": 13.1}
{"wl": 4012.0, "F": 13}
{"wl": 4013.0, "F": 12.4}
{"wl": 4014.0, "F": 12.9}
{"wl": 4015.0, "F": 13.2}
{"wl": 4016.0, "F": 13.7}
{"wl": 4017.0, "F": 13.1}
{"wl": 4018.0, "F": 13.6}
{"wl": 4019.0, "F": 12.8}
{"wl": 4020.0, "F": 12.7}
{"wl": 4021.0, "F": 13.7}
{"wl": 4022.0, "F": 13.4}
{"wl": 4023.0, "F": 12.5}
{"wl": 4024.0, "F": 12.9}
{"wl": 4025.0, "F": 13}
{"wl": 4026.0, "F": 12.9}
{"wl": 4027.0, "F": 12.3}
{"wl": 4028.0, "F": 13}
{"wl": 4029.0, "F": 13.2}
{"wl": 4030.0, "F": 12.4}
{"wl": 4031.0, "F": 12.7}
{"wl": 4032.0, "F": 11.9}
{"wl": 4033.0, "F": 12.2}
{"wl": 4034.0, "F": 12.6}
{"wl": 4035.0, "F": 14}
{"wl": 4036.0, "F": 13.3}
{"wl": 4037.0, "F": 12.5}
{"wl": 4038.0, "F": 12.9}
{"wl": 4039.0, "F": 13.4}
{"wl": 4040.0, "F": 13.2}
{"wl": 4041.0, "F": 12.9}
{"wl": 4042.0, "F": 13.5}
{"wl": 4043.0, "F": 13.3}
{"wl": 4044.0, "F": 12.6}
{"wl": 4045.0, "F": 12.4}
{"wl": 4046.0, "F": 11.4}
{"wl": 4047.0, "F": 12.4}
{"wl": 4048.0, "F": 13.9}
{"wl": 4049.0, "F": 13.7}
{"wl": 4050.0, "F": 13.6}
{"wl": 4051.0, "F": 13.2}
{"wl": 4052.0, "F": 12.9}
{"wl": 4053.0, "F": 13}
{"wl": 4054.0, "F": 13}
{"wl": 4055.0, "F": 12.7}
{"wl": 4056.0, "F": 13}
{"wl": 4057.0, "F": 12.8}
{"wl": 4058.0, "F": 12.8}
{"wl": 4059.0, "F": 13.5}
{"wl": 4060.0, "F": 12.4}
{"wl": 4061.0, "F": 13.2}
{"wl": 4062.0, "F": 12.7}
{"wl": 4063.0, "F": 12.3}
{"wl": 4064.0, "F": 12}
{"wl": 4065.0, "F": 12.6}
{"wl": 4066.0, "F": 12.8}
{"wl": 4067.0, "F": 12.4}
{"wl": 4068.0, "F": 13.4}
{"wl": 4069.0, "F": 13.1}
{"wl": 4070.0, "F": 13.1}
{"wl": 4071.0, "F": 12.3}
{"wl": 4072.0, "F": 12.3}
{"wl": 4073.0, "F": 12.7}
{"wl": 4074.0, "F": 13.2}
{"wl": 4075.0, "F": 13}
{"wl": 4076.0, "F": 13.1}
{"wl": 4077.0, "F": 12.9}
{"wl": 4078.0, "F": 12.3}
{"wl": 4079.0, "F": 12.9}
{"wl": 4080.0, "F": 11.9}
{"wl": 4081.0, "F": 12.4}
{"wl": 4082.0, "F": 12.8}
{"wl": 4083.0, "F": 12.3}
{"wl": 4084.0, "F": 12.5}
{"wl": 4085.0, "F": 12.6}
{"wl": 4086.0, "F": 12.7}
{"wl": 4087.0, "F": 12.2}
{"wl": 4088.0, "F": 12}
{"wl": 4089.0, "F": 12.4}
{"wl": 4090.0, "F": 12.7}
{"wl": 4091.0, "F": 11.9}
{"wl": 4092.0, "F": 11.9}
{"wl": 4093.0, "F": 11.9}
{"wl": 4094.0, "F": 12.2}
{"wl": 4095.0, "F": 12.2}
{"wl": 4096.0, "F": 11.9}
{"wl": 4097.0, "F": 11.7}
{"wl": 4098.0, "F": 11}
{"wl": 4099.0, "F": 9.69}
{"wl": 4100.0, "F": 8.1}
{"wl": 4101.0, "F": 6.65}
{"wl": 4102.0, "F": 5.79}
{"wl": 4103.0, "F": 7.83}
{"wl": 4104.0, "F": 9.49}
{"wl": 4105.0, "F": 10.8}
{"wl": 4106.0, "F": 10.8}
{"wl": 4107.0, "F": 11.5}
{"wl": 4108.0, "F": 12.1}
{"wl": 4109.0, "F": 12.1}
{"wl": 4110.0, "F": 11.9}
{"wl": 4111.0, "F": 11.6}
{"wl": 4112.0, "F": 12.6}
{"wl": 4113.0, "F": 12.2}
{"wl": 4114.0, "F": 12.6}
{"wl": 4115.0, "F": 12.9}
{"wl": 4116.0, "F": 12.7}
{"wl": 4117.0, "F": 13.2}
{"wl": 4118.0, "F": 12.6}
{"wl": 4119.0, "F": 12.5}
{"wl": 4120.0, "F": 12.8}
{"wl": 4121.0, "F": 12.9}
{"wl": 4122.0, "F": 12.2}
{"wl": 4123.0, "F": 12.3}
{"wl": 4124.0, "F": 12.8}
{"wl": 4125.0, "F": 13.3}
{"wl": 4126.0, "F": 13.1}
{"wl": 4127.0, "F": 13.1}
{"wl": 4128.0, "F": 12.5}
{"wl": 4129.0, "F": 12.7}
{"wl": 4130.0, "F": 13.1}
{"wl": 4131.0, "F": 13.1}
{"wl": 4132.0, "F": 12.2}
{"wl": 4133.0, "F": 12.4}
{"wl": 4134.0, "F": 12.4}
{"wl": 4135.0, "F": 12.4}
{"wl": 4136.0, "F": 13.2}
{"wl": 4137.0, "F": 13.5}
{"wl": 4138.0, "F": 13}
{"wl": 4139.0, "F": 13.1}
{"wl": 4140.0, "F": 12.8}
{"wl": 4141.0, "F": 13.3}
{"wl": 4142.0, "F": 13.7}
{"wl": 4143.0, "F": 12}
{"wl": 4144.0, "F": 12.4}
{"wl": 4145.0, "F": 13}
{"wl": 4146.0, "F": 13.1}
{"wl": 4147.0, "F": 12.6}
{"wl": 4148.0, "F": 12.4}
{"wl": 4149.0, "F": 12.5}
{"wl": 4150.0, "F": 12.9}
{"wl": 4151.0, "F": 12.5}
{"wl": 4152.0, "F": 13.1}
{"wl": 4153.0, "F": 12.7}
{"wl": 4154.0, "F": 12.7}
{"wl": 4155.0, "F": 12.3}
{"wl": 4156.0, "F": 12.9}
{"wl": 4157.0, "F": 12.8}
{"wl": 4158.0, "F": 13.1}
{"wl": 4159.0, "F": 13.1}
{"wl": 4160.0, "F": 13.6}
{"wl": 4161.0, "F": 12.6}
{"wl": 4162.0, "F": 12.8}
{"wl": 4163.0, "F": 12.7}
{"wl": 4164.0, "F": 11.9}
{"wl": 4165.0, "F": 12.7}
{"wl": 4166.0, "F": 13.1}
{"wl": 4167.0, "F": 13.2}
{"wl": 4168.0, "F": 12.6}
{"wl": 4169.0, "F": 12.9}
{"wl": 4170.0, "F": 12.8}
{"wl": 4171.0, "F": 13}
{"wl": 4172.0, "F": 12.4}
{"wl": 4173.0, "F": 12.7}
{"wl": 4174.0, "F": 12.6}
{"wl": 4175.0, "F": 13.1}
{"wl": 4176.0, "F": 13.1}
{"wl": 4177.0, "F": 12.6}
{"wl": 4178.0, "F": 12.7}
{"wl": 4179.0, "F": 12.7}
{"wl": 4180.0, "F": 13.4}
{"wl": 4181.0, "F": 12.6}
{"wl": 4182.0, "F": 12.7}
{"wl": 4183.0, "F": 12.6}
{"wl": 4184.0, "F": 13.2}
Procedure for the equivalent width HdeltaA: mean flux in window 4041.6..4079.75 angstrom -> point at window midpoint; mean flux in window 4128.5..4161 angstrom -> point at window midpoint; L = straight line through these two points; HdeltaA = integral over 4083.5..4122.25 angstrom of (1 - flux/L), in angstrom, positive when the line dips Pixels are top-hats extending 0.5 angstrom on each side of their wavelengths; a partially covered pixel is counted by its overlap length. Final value 3.98 angstrom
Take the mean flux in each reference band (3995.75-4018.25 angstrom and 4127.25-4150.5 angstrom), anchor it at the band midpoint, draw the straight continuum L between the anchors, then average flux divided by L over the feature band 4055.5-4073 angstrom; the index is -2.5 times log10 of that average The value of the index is 0.01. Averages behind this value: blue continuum 12.9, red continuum 12.8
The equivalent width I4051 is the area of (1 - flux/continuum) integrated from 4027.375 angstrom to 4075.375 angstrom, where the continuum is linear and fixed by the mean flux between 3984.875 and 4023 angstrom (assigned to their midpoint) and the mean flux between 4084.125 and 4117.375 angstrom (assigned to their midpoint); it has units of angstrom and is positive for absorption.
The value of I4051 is -2.77 angstrom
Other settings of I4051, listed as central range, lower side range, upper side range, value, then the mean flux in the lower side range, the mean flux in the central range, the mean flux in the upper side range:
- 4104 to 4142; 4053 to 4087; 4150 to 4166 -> 0.7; 12.7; 12.5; 12.8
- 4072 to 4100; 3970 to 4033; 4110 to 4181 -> 1.0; 12.4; 12.2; 12.8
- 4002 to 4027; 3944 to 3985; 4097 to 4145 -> -3.8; 10.9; 12.9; 11.9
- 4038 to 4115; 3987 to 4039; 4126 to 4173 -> 4.1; 12.9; 12.2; 12.8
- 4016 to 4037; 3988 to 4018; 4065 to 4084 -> -0.1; 13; 12.9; 12.7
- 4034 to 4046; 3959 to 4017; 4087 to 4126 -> -1.4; 11.6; 13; 11.5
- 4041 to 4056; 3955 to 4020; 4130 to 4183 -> -1.1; 11.7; 13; 12.8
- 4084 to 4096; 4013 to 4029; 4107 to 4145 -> 0.5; 13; 12.2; 12.7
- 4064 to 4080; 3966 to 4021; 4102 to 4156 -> -0.8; 11.8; 12.8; 12.4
